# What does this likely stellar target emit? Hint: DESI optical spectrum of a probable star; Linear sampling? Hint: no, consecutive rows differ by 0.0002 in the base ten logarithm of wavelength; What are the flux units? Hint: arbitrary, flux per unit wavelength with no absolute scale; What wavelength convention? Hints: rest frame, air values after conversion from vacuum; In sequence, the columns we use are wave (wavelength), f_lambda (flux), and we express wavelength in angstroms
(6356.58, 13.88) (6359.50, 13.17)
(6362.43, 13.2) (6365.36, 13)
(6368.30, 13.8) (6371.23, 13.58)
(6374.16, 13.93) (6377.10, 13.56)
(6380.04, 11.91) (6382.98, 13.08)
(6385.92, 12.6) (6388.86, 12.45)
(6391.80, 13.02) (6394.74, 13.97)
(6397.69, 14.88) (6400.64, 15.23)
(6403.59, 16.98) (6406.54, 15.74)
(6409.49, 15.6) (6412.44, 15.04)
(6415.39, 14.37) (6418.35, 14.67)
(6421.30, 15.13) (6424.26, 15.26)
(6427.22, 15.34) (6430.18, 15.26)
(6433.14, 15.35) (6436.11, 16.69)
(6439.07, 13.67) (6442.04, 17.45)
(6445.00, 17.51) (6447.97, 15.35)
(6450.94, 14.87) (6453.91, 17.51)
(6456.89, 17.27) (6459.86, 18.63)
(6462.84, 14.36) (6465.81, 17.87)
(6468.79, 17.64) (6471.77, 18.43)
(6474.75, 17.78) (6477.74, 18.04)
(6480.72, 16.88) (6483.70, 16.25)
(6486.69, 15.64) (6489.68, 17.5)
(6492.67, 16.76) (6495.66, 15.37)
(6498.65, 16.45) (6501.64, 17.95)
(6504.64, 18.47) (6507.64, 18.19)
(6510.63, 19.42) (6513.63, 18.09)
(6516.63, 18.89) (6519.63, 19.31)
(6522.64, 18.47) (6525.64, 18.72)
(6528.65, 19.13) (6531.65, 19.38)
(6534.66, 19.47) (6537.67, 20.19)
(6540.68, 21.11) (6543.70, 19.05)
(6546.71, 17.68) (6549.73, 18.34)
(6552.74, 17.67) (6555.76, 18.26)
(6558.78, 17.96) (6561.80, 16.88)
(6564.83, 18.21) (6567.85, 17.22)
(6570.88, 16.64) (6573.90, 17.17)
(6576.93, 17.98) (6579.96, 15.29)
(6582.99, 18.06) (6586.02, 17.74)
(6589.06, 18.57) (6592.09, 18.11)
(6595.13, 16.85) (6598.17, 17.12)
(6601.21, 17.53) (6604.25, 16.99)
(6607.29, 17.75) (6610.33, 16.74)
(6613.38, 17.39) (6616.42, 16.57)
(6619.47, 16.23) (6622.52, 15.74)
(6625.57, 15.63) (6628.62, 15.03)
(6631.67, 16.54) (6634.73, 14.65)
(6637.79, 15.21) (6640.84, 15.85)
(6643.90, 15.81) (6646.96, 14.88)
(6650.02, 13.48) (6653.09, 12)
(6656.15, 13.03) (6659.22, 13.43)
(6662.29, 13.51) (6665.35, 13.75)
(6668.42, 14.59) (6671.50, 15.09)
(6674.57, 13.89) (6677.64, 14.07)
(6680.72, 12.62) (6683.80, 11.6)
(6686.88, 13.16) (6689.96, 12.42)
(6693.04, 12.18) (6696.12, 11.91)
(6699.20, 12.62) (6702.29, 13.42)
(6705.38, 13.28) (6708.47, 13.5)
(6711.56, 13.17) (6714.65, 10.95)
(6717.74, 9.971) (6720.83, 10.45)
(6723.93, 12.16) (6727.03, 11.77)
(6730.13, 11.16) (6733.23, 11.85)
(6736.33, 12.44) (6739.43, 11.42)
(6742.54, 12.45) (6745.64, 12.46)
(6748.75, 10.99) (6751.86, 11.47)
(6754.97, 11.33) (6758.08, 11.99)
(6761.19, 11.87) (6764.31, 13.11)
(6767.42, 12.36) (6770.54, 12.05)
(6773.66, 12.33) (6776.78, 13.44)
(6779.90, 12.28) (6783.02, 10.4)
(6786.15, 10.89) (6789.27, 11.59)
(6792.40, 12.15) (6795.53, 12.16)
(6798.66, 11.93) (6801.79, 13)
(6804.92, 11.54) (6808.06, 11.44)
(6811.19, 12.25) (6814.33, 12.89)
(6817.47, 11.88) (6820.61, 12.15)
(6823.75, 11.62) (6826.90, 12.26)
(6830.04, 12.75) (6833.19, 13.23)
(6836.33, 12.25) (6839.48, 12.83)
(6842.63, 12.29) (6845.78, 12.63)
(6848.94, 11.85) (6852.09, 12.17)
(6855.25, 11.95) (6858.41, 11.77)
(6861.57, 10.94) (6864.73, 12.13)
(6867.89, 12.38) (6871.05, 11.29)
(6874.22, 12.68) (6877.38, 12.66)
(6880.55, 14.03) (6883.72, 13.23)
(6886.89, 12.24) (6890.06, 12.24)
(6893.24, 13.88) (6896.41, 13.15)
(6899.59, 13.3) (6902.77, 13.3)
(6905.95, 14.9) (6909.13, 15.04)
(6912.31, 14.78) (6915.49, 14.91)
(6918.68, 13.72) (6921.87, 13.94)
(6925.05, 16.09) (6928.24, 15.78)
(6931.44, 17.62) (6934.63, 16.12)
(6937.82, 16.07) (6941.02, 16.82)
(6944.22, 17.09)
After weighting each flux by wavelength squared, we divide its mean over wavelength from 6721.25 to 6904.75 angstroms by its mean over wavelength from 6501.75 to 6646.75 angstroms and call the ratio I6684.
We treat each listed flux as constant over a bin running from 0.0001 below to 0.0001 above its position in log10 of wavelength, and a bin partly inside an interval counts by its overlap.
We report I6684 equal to 0.75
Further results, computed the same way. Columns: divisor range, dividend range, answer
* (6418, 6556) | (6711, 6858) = 0.75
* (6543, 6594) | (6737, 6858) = 0.73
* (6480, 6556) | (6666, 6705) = 0.76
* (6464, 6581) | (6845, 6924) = 0.81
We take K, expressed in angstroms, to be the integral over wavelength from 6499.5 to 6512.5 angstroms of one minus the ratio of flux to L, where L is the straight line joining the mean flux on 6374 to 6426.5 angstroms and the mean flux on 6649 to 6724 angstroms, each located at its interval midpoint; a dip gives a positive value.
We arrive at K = -4.37 angstroms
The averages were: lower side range 14.3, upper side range 12.8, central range 18.4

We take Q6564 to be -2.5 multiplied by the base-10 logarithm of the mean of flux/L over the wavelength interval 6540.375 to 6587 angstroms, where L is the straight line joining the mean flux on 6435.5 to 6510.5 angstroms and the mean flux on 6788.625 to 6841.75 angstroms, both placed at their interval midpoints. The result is -0.13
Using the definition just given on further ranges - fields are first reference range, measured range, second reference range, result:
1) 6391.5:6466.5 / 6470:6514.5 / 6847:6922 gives -0.140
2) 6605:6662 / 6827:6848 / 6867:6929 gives 0.117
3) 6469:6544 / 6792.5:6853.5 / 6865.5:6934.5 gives 0.199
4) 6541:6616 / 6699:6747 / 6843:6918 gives 0.264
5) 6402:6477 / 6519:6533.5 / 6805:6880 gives -0.234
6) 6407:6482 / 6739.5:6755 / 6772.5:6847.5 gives 0.099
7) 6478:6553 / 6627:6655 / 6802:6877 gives 0.075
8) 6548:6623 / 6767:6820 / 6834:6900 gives 0.144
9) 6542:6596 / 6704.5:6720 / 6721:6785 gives 0.100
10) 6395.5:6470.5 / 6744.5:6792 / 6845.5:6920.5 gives 0.154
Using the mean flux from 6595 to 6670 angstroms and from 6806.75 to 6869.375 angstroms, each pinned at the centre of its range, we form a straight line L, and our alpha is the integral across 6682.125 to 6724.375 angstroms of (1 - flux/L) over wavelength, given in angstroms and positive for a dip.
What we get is 6.2 angstroms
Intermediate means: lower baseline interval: 15.4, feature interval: 12.2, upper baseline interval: 12.2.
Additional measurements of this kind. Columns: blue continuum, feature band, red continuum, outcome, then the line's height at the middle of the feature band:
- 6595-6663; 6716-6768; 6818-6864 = 7.7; 13.8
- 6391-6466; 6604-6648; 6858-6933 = -3.8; 14.8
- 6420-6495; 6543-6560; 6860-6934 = -2.4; 15.9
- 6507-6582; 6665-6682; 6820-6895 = 2.0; 15.9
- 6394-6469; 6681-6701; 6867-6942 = 3.4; 14.9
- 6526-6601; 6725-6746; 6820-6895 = 4.0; 14.8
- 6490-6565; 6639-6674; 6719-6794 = 1.3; 14.7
